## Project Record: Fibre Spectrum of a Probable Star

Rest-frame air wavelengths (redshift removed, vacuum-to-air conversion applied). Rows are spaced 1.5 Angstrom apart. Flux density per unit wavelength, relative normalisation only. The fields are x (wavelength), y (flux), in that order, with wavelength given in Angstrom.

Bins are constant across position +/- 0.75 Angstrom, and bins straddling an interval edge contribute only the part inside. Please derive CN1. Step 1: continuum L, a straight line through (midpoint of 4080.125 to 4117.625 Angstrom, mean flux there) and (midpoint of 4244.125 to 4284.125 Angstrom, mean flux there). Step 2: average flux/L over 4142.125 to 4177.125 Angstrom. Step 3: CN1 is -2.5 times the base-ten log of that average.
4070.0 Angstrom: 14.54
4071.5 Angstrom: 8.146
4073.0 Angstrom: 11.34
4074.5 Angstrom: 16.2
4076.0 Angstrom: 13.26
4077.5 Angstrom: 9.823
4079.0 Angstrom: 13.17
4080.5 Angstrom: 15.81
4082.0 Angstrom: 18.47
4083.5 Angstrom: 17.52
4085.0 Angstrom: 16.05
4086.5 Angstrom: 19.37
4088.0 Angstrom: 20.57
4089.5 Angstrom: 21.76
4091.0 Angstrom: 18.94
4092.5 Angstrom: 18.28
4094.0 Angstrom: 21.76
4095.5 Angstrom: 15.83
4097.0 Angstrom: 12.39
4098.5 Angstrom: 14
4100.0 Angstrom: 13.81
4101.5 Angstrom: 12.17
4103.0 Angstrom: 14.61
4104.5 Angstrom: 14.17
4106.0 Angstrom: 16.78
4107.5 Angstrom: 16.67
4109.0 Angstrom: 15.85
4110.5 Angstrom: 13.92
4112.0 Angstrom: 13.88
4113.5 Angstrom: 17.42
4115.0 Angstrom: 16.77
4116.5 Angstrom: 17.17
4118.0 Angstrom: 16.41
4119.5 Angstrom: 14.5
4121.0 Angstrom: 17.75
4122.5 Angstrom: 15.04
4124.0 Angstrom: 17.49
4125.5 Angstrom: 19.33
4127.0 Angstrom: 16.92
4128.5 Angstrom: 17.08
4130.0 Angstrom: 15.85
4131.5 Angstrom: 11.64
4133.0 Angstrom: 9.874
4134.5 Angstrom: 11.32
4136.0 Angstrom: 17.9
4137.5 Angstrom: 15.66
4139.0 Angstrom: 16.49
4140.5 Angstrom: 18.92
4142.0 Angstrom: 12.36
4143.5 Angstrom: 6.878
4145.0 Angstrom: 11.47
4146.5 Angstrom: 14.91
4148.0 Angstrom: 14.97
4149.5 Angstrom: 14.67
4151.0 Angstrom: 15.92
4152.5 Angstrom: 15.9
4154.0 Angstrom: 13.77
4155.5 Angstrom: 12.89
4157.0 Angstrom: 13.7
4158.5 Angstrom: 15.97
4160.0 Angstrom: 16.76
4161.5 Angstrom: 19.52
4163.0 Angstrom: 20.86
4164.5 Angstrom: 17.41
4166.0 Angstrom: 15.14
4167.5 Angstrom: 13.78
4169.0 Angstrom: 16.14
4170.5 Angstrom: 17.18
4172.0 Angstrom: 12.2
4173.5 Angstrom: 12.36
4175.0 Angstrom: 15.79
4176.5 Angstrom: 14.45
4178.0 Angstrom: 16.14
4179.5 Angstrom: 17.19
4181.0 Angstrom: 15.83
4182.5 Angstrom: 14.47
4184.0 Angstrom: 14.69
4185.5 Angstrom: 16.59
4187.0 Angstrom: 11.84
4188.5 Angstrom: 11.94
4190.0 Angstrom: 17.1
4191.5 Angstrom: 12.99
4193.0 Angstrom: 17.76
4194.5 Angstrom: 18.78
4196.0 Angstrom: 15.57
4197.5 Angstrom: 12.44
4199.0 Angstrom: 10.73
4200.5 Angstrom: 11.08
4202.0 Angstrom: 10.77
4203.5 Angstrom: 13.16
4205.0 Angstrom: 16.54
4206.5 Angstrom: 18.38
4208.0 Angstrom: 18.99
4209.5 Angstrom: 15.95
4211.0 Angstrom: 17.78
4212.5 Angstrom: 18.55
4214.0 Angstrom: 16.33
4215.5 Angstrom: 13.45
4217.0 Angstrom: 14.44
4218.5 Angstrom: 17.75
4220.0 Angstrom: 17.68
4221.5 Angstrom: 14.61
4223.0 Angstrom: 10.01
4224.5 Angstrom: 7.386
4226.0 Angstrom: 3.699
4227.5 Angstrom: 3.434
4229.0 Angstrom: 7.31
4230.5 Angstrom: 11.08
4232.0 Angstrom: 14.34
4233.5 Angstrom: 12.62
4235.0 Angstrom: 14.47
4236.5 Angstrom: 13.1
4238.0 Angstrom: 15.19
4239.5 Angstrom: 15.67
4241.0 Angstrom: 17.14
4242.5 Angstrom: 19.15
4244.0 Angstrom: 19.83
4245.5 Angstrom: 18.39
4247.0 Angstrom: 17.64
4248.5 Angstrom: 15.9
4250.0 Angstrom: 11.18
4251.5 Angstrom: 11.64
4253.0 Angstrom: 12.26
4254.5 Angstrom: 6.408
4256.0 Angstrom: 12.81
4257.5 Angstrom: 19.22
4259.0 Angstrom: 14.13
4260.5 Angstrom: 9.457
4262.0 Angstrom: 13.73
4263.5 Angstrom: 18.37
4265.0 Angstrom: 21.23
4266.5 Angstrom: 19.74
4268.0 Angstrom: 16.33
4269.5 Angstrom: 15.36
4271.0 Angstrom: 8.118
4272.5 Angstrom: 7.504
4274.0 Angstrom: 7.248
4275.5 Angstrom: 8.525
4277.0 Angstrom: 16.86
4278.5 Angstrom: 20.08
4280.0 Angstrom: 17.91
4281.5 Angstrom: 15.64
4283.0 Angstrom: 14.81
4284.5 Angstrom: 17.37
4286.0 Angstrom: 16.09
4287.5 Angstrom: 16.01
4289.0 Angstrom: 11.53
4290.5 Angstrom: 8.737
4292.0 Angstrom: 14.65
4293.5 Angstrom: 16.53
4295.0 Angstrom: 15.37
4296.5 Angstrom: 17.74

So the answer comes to 0.063 mag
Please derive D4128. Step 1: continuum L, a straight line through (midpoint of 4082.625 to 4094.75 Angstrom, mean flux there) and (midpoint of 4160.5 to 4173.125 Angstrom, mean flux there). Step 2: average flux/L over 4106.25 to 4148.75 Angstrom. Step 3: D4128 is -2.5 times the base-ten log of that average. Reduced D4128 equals 0.18 mag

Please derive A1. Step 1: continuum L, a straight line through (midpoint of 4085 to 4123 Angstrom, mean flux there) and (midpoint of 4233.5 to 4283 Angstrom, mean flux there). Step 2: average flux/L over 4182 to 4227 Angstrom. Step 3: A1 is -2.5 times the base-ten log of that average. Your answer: 0.07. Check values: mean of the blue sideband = 16.4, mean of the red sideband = 14.7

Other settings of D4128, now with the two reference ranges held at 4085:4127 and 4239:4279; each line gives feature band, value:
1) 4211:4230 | 0.224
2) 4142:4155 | 0.185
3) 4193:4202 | 0.115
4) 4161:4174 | -0.022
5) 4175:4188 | 0.031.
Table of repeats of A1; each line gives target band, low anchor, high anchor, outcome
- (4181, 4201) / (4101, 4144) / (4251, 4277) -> -0.011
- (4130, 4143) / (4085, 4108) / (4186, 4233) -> 0.102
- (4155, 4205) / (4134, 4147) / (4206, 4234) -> -0.099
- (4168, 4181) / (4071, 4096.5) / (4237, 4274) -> 0.018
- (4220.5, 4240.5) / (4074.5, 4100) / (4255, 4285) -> 0.325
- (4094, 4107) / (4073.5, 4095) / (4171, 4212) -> 0.144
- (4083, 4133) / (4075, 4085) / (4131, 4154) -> -0.133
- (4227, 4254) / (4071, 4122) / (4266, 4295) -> 0.042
